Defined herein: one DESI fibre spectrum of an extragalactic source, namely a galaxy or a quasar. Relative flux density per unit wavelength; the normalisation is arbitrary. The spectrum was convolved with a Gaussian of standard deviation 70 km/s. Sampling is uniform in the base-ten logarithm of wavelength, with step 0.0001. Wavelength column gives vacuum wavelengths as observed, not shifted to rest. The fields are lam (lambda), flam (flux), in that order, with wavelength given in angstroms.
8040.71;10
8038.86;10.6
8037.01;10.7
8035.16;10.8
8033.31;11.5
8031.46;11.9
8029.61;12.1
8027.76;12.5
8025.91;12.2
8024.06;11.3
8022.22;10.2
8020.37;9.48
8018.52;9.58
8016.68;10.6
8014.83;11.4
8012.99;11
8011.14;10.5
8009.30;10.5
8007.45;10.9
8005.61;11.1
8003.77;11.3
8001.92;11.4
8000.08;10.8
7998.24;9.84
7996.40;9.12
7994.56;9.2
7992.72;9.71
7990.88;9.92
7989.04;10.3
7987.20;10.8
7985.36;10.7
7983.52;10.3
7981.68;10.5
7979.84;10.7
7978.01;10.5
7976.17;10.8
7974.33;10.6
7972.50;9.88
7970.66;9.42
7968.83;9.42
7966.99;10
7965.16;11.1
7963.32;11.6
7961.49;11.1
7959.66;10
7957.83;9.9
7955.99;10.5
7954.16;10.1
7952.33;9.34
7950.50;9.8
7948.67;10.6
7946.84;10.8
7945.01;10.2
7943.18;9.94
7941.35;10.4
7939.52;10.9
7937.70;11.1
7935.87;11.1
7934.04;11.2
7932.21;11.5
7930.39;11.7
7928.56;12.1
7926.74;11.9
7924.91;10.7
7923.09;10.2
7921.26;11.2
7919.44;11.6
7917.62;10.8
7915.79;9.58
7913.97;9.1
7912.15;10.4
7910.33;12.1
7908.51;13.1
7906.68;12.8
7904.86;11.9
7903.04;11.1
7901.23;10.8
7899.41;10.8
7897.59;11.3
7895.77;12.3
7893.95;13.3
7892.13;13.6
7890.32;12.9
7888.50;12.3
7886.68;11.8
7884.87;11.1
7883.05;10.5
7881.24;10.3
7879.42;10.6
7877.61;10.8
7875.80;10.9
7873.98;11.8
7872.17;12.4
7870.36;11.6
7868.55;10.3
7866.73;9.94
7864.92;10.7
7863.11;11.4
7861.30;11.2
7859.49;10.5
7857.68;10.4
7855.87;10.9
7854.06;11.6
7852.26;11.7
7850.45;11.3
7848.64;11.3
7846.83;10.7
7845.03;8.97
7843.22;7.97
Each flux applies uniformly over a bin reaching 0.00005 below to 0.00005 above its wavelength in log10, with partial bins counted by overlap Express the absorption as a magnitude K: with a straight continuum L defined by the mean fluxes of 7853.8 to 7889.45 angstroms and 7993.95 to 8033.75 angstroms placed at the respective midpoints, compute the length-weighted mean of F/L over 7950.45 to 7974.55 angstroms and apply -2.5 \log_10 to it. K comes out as 0.073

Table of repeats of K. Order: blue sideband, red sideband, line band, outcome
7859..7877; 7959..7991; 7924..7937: -0.073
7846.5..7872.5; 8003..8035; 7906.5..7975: 0.034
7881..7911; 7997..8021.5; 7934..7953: 0.090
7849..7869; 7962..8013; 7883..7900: -0.122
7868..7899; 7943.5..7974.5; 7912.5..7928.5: 0.024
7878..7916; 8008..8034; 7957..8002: 0.093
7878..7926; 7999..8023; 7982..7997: 0.080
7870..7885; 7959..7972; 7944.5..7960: 0.036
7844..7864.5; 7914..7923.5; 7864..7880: -0.022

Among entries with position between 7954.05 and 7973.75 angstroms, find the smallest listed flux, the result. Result 9.42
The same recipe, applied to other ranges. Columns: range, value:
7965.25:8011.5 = 9.12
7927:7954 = 9.34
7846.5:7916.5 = 9.1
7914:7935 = 9.58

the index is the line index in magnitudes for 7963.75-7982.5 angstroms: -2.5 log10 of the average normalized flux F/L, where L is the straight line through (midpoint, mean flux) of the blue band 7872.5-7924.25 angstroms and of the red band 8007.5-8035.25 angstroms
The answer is 0.09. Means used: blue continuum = 11.4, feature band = 10.3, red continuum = 11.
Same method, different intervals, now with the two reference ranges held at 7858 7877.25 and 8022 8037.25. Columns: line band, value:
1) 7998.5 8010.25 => 0.05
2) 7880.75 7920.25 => -0.04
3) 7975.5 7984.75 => 0.08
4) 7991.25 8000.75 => 0.18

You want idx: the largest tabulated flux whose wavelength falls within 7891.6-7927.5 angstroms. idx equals 13.6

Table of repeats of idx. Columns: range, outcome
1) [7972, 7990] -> 10.8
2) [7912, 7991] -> 12.1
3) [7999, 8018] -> 11.4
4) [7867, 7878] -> 12.4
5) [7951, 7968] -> 11.6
